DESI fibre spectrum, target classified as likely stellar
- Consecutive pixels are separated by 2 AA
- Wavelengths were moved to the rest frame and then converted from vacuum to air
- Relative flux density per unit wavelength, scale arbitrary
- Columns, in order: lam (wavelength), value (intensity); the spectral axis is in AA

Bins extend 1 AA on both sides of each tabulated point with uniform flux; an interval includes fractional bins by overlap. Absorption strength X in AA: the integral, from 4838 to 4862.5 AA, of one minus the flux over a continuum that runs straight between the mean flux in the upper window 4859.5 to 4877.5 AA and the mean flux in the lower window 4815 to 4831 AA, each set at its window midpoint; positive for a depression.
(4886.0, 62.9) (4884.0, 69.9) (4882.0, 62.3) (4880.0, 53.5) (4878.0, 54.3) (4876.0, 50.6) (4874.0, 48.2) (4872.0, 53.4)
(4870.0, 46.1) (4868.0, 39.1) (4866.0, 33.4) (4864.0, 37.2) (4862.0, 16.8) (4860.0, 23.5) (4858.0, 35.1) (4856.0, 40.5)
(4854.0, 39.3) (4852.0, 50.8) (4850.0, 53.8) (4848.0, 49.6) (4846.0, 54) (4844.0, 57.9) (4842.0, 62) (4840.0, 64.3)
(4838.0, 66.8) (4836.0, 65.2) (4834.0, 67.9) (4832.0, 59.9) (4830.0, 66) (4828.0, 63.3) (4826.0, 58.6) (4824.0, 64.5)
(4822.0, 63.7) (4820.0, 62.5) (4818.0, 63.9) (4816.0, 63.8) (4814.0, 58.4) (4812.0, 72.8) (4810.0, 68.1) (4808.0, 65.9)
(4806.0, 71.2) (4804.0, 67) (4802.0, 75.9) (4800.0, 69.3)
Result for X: 1.4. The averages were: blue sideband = 63.3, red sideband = 39.6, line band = 47.1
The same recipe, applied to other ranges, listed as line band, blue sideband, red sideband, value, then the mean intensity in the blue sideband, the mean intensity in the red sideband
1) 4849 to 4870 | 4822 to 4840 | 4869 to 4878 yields 6.7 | 64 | 50.1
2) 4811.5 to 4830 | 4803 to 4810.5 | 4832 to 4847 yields 0.6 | 68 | 62.4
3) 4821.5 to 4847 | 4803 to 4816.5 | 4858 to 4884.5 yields -2.1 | 66.9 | 44.4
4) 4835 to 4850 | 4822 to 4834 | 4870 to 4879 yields -0.1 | 63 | 51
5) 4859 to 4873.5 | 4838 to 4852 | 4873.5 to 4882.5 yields 4.9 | 57.2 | 53.6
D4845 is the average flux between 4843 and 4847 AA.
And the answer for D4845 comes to 56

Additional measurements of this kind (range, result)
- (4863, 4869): 36.6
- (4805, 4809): 68.6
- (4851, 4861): 37.8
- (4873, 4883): 53.8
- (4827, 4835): 64.3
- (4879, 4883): 57.9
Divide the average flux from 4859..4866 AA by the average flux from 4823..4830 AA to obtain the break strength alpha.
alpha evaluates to 0.43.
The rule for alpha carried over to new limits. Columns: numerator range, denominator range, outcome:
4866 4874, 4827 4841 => 0.69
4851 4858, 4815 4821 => 0.67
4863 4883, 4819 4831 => 0.76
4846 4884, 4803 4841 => 0.69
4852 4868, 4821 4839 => 0.53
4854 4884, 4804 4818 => 0.65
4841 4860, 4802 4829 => 0.73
